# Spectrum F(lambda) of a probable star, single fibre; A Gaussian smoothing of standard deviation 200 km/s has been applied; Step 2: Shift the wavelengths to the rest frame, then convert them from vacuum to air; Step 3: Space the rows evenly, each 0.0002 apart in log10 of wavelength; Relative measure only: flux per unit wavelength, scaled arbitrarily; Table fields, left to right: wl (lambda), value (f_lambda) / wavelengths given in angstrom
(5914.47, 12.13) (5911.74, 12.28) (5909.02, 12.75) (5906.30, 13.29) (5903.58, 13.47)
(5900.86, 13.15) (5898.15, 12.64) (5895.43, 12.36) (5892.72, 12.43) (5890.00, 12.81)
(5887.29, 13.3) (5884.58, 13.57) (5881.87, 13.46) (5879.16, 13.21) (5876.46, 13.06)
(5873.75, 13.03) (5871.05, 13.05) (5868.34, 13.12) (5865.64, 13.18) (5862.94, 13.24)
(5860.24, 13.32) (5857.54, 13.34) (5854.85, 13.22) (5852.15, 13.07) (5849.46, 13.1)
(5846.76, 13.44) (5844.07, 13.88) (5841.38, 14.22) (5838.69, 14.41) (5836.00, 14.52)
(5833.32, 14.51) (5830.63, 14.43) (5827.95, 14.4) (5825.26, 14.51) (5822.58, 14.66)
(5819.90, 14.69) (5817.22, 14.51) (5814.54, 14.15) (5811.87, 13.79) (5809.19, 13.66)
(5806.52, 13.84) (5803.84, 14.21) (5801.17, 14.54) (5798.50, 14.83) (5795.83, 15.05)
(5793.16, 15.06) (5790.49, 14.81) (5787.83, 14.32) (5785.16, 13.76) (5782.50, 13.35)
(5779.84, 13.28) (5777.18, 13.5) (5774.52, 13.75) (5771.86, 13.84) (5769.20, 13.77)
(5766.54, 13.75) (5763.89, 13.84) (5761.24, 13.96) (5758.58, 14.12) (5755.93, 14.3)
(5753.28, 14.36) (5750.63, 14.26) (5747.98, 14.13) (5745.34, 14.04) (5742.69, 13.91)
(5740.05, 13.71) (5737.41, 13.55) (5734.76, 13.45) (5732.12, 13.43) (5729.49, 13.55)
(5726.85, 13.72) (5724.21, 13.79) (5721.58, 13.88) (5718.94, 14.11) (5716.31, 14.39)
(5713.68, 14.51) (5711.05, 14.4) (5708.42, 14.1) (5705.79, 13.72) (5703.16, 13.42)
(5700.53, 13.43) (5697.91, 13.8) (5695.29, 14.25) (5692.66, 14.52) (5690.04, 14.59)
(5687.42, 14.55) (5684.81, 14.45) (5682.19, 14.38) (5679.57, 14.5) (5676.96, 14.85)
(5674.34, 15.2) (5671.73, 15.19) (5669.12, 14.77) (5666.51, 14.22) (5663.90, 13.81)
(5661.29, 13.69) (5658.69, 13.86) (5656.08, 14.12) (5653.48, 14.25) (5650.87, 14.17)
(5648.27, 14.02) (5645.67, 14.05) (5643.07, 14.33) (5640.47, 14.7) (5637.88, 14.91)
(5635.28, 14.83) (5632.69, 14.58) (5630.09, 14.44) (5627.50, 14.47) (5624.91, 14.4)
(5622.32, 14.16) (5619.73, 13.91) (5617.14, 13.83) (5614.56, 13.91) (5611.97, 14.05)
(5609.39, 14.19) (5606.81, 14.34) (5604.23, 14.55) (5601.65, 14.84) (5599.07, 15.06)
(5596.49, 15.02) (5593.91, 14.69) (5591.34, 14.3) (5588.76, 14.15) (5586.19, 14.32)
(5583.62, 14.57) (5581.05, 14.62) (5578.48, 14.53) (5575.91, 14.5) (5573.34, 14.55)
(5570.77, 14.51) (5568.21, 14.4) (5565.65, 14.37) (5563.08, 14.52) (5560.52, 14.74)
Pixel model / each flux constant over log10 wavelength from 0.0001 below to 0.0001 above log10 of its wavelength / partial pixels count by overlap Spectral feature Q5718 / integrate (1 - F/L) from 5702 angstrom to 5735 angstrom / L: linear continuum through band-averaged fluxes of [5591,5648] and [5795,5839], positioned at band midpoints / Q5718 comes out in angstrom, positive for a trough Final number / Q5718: 1.2 angstrom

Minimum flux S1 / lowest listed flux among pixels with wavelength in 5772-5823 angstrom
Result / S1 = 13.28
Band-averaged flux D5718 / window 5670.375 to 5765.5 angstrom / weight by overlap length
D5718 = 14.1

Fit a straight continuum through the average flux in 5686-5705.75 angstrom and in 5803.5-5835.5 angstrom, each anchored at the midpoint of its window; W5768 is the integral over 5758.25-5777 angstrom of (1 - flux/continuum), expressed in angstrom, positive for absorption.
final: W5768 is 0.5 angstrom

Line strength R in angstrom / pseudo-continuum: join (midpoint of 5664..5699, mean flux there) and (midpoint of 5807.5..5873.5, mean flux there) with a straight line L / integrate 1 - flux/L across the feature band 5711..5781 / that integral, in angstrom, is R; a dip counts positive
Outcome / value 1.8 angstrom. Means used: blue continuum 14.5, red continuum 13.8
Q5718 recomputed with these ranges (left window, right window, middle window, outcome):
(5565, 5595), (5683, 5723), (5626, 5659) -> -0.2 angstrom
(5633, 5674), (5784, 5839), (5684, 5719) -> 0.5 angstrom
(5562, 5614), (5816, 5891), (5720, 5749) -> 0.6 angstrom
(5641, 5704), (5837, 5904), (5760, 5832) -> -2.8 angstrom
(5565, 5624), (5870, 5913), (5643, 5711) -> -1.1 angstrom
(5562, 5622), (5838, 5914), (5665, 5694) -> -1.3 angstrom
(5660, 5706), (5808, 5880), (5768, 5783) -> 0.4 angstrom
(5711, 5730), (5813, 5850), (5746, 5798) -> 0.3 angstrom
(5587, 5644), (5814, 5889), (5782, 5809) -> -0.9 angstrom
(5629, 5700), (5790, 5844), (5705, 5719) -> 0.2 angstrom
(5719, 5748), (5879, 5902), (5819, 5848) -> -2.4 angstrom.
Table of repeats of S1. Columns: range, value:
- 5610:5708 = 13.42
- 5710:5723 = 13.88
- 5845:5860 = 13.07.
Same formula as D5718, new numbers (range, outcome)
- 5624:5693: 14.4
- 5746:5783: 13.9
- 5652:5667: 14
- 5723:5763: 13.9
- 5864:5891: 13.2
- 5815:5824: 14.6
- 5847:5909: 13.1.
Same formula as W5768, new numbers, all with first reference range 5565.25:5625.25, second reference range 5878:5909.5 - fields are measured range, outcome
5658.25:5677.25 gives -0.5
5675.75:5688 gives -0.5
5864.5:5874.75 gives 0.0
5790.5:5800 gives -1.0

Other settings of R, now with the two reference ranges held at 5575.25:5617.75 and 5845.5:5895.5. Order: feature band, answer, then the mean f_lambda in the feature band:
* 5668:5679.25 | -0.7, 15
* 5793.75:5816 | -1.4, 14.3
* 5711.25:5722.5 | -0.3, 14.3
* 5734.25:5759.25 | -0.5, 14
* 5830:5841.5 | -1.0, 14.4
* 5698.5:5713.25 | 0.1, 13.9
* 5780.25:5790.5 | -0.3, 13.9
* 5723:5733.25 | 0.1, 13.6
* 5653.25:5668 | 0.2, 14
